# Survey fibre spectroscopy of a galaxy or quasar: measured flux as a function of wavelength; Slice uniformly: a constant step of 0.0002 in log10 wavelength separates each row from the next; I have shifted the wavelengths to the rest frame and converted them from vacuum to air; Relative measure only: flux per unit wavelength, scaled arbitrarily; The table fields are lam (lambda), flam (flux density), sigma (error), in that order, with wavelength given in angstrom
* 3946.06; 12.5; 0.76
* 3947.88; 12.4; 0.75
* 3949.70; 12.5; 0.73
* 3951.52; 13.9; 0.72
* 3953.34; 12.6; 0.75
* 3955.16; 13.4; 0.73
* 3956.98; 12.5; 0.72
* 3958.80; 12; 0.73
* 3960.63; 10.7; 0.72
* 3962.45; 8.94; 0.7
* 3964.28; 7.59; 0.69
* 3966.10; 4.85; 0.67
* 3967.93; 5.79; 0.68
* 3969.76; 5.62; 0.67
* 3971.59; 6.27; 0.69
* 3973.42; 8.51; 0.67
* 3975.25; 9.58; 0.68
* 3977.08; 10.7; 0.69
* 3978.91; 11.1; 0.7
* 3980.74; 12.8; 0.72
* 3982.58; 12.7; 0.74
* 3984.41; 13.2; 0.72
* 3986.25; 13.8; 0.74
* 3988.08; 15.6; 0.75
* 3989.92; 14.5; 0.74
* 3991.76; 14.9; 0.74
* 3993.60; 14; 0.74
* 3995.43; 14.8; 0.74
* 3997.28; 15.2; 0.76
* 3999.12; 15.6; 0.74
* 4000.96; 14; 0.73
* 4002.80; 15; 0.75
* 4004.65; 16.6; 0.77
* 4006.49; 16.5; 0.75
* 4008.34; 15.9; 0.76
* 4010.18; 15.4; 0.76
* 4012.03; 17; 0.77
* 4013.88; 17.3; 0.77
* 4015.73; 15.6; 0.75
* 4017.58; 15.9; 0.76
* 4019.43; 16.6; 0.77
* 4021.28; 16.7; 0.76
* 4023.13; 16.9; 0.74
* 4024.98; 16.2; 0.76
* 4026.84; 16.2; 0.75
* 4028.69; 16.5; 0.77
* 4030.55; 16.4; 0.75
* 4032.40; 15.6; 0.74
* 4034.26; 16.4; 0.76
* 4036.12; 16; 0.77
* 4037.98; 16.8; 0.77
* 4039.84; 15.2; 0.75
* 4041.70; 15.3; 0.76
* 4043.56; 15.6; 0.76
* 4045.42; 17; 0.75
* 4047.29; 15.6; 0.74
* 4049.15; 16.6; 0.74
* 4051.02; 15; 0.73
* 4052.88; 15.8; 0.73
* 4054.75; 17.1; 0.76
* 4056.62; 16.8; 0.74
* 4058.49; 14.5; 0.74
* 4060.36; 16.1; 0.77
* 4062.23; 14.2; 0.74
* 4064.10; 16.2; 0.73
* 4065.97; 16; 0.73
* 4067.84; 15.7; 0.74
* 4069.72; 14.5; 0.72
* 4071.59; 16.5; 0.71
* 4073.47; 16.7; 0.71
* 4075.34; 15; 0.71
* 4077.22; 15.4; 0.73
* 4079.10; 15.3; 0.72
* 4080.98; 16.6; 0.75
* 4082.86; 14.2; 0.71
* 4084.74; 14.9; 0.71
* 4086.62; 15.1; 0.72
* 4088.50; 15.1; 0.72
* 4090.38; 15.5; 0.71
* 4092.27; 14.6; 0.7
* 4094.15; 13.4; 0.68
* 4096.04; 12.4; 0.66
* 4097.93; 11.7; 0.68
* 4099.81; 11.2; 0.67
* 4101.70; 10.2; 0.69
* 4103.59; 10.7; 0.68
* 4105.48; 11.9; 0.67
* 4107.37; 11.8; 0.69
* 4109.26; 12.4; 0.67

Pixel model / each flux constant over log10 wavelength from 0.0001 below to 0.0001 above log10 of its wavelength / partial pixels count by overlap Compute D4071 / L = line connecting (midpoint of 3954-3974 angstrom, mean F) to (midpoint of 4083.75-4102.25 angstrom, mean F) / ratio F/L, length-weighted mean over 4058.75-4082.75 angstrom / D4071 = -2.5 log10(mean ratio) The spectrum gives -0.23 mag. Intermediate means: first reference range 8.79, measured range 15.6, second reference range 13.5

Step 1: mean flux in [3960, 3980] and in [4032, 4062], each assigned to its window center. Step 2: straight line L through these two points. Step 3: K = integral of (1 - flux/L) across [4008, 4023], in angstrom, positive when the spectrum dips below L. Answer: -4.3 angstrom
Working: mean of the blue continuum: 8.16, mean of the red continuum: 15.9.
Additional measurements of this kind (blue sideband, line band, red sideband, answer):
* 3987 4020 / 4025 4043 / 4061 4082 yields -0.5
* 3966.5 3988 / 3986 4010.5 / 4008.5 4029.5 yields -3.6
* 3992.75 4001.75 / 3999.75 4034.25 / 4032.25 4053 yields -2.0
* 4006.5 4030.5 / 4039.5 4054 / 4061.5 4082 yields 0.2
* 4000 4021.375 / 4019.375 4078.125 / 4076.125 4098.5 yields -2.6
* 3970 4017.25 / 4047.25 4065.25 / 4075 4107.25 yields -2.8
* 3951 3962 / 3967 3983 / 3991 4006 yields 5.3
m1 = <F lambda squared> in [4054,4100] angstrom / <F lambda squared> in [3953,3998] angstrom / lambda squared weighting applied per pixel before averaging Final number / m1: 1.4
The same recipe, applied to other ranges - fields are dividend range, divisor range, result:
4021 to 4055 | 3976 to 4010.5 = 1.15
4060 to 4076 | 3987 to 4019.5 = 1.04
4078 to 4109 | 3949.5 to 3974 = 1.49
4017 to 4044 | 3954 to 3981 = 1.79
